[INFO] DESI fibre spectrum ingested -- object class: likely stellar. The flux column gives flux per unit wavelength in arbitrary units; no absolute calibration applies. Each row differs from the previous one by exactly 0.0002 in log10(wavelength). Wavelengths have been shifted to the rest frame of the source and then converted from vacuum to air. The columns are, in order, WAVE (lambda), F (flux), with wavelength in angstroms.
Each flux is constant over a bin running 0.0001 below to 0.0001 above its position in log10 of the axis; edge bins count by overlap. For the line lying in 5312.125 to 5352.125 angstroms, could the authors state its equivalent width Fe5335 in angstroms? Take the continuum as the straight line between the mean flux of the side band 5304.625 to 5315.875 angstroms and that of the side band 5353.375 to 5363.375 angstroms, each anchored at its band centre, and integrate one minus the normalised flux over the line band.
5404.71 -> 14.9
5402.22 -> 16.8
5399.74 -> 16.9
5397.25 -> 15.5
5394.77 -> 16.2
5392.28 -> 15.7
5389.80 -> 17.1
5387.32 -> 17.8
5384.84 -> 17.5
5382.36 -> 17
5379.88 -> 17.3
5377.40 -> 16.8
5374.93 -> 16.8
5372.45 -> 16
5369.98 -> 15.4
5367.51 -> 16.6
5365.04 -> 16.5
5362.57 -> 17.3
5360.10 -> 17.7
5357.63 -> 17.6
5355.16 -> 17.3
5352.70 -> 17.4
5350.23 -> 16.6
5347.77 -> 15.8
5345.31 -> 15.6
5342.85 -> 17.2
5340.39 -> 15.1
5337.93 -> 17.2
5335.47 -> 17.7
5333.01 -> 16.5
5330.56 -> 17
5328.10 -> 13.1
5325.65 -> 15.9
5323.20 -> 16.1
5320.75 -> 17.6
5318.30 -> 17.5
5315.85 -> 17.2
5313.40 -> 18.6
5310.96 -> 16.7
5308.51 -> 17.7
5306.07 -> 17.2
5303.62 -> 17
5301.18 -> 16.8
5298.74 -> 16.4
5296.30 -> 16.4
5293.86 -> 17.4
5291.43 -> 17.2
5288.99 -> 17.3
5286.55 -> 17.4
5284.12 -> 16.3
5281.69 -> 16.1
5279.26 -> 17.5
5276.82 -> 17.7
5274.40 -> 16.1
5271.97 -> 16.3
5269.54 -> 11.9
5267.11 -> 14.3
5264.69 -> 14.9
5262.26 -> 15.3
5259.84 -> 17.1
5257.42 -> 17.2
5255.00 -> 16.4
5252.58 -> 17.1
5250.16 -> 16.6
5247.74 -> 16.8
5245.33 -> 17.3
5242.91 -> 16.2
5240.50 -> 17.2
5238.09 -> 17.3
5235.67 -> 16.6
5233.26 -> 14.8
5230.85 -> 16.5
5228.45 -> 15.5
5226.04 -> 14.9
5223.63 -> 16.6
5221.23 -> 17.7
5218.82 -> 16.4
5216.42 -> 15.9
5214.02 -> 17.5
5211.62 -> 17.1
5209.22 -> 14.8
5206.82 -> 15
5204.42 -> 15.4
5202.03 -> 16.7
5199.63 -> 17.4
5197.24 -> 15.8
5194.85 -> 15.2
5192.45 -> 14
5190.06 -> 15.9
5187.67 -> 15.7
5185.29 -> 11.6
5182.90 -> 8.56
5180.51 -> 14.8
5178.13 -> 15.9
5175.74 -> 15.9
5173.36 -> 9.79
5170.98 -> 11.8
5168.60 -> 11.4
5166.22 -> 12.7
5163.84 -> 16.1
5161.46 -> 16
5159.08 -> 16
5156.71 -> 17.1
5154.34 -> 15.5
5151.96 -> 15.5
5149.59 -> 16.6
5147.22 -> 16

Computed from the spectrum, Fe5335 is 2.1 angstroms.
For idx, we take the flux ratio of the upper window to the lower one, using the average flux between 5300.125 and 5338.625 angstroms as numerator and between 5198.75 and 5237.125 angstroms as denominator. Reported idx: 1.04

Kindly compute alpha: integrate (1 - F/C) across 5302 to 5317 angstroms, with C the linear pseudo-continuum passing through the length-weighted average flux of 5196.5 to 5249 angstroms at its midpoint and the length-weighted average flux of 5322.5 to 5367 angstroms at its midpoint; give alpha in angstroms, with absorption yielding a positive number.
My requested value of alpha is -0.8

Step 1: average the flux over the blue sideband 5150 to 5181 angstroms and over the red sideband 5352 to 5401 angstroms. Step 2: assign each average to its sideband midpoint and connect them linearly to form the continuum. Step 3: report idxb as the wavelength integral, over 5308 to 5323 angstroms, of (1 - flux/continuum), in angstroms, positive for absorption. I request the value -1.19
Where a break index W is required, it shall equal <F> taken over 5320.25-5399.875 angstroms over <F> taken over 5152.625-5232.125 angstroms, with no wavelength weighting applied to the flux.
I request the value 1.10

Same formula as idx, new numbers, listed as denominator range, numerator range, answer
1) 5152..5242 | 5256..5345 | 1.08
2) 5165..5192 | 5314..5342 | 1.26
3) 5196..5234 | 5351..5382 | 1.05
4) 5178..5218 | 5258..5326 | 1.10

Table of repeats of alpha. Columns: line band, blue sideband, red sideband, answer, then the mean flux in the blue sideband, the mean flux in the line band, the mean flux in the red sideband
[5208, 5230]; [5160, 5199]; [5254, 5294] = -2.1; 13.9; 16.3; 16.2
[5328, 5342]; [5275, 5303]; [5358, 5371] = 0.4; 16.9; 16.4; 16.8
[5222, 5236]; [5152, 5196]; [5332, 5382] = -0.9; 14.1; 15.8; 16.7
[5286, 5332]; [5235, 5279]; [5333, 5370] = -0.9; 16.3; 16.9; 16.8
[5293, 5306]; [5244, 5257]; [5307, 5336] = 0.0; 16.9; 16.8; 16.8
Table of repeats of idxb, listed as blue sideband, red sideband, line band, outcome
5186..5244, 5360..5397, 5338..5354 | 0.2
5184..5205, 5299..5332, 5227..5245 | -0.6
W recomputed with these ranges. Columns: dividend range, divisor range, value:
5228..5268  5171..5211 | 1.13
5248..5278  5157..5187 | 1.18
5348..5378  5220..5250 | 1.02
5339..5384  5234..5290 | 1.02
